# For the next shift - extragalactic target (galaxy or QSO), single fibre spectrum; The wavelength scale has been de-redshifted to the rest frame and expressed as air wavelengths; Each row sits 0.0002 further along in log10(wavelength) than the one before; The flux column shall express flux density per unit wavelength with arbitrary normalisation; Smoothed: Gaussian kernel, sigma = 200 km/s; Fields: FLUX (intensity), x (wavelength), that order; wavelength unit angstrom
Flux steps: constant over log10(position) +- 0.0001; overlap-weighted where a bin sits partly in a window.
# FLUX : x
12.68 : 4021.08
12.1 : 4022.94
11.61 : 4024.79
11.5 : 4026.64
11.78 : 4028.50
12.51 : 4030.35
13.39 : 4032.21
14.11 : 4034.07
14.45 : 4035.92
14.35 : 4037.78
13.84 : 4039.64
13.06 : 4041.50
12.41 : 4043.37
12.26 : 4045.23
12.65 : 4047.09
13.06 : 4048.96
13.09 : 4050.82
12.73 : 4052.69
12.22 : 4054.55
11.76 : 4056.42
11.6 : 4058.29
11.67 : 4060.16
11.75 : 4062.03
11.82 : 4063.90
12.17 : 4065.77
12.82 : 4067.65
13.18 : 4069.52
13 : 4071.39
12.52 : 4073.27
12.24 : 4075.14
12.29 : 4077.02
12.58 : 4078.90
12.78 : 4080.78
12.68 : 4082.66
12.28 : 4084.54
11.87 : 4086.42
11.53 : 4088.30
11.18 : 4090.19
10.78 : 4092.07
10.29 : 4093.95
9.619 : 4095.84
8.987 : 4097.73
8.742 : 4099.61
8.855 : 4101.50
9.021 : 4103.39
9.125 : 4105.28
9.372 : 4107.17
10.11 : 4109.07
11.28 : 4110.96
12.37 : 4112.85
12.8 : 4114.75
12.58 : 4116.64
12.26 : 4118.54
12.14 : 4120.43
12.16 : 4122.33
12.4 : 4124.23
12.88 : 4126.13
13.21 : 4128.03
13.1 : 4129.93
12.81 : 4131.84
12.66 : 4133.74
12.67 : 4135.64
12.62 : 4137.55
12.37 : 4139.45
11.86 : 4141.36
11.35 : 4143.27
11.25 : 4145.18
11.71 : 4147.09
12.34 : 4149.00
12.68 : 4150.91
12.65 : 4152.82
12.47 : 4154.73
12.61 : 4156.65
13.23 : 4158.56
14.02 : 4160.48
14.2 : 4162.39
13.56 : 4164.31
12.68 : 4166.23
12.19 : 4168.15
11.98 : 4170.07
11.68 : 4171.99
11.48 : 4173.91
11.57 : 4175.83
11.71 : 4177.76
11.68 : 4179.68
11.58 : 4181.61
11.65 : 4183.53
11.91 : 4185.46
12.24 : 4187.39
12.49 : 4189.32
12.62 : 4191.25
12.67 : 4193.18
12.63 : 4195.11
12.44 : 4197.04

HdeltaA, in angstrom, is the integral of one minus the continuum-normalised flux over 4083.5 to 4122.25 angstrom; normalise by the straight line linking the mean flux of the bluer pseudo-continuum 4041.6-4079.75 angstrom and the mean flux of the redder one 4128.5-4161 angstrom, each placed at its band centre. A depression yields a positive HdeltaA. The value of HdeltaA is 5.13 angstrom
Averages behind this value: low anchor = 12.4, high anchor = 12.5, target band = 10.8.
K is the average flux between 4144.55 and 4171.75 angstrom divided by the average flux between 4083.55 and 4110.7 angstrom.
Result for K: 1.25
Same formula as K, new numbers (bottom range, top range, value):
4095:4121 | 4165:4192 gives 1.14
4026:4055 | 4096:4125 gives 0.83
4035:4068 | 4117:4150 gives 0.98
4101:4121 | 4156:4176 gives 1.16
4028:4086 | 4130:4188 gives 0.97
